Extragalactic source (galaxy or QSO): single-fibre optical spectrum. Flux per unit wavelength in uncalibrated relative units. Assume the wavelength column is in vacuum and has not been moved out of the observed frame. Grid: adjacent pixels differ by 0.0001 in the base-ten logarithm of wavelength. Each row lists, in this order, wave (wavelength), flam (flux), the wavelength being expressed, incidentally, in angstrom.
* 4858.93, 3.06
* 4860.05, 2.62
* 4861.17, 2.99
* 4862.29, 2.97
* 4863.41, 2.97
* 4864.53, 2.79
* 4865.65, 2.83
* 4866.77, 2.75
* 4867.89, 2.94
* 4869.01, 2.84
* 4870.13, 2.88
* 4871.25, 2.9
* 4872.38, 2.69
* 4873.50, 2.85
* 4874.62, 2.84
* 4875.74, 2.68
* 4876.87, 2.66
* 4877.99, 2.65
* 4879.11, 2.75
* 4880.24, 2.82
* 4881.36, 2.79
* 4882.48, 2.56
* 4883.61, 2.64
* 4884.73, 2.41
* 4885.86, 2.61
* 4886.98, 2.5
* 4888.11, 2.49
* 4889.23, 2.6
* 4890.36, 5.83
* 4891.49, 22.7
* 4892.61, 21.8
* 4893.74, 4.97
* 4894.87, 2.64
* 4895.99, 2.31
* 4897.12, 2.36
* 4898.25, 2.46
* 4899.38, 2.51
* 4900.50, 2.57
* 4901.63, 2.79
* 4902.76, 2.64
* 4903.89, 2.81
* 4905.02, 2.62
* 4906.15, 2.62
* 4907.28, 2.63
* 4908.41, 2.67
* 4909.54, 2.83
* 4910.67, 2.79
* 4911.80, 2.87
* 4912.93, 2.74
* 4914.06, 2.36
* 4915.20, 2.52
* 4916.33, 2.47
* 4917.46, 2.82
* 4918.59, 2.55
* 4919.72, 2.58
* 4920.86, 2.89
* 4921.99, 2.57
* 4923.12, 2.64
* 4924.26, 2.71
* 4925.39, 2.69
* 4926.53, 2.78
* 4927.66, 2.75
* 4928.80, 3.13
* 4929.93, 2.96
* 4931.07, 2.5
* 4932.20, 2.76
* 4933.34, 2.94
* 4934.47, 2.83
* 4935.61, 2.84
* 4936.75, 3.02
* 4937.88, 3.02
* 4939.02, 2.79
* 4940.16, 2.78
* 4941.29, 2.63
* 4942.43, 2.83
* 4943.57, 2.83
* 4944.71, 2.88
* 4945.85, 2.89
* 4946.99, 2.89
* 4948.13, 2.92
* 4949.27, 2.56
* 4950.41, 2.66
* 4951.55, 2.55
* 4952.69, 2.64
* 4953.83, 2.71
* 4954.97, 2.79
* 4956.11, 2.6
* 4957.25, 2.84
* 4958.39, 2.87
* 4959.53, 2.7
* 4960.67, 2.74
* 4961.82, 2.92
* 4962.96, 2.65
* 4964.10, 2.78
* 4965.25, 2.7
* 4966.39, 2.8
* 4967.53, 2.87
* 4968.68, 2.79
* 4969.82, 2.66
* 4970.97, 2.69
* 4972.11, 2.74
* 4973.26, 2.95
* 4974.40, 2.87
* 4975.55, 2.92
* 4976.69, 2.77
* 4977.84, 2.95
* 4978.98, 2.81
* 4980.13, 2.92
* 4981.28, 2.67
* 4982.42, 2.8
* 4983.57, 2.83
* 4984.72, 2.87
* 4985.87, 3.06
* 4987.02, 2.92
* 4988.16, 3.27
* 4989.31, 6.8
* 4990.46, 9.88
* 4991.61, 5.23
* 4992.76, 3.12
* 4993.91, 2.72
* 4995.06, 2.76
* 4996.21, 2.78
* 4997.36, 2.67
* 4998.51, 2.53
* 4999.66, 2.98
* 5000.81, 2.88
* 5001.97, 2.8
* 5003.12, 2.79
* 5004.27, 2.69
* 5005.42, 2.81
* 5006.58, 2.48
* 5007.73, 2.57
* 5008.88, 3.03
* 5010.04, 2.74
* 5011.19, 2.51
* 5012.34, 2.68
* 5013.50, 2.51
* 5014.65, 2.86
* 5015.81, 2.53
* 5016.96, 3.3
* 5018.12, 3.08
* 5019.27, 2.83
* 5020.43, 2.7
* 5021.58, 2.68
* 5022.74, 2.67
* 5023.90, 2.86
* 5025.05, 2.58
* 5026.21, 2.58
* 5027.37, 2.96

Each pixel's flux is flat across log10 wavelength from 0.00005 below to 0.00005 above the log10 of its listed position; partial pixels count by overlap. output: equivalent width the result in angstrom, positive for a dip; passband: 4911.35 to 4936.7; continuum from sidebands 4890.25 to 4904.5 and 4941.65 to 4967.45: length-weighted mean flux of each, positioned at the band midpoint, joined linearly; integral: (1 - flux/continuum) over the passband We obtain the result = 9.8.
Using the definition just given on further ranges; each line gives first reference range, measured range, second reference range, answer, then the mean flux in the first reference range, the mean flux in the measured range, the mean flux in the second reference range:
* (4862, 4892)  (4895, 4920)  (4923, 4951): 4.4 angstrom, 3.56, 2.62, 2.81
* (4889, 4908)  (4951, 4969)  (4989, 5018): 5.9 angstrom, 5.25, 2.75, 3.27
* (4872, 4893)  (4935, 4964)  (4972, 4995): 8.6 angstrom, 4.77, 2.78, 3.55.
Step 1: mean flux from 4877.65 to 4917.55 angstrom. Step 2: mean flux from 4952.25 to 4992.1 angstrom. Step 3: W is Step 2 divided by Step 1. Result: 0.82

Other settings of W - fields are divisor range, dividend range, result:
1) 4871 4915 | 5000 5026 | 0.73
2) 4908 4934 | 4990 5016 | 1.15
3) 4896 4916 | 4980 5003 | 1.34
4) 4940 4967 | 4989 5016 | 1.19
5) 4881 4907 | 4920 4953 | 0.62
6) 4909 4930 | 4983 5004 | 1.32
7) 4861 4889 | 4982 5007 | 1.26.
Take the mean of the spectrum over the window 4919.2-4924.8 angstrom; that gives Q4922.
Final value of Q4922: 2.68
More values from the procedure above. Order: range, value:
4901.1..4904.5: 2.74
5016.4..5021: 2.97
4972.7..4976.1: 2.91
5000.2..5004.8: 2.79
